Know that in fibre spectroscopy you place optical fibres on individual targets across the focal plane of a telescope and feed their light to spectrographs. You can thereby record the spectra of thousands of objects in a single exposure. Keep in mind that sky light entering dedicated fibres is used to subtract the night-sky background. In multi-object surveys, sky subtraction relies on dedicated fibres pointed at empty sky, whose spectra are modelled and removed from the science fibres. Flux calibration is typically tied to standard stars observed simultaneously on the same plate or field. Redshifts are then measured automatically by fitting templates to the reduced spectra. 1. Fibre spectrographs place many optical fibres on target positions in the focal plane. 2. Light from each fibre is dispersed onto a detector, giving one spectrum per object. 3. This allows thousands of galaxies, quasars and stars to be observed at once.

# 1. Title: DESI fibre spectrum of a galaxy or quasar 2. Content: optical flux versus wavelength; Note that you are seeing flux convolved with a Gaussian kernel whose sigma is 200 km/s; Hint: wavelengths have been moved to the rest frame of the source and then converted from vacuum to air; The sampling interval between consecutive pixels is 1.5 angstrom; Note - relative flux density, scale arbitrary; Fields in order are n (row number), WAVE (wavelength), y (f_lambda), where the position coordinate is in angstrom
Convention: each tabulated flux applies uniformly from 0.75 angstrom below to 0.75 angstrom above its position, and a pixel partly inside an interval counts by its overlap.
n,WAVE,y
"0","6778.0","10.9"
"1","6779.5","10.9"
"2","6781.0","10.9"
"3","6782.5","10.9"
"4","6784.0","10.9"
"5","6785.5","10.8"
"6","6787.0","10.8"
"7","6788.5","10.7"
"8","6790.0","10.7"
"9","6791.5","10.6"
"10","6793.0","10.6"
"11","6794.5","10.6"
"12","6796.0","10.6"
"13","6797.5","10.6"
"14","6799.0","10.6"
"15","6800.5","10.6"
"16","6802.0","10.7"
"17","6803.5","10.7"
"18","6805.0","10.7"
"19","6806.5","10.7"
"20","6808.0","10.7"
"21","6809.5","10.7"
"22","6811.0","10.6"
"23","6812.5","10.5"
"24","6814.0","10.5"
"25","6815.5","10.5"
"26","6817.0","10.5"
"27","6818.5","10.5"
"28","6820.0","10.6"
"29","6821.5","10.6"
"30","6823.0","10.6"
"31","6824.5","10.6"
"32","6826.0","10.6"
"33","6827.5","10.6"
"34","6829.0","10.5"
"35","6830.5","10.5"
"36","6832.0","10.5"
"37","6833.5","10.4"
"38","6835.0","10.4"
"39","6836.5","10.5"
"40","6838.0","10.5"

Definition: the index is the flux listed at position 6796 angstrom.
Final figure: 10.6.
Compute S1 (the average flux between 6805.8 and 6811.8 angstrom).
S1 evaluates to 10.7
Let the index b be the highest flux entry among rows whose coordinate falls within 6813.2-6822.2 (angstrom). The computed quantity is 10.6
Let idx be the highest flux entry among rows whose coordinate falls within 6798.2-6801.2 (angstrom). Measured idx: 10.6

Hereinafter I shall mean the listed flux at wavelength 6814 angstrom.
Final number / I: 10.5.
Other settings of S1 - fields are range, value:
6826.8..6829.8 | 10.5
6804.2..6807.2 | 10.7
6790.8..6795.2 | 10.6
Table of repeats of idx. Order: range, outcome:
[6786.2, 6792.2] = 10.8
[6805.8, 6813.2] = 10.7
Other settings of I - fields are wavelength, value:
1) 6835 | 10.4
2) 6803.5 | 10.7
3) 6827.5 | 10.6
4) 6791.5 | 10.6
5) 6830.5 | 10.5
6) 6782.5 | 10.9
